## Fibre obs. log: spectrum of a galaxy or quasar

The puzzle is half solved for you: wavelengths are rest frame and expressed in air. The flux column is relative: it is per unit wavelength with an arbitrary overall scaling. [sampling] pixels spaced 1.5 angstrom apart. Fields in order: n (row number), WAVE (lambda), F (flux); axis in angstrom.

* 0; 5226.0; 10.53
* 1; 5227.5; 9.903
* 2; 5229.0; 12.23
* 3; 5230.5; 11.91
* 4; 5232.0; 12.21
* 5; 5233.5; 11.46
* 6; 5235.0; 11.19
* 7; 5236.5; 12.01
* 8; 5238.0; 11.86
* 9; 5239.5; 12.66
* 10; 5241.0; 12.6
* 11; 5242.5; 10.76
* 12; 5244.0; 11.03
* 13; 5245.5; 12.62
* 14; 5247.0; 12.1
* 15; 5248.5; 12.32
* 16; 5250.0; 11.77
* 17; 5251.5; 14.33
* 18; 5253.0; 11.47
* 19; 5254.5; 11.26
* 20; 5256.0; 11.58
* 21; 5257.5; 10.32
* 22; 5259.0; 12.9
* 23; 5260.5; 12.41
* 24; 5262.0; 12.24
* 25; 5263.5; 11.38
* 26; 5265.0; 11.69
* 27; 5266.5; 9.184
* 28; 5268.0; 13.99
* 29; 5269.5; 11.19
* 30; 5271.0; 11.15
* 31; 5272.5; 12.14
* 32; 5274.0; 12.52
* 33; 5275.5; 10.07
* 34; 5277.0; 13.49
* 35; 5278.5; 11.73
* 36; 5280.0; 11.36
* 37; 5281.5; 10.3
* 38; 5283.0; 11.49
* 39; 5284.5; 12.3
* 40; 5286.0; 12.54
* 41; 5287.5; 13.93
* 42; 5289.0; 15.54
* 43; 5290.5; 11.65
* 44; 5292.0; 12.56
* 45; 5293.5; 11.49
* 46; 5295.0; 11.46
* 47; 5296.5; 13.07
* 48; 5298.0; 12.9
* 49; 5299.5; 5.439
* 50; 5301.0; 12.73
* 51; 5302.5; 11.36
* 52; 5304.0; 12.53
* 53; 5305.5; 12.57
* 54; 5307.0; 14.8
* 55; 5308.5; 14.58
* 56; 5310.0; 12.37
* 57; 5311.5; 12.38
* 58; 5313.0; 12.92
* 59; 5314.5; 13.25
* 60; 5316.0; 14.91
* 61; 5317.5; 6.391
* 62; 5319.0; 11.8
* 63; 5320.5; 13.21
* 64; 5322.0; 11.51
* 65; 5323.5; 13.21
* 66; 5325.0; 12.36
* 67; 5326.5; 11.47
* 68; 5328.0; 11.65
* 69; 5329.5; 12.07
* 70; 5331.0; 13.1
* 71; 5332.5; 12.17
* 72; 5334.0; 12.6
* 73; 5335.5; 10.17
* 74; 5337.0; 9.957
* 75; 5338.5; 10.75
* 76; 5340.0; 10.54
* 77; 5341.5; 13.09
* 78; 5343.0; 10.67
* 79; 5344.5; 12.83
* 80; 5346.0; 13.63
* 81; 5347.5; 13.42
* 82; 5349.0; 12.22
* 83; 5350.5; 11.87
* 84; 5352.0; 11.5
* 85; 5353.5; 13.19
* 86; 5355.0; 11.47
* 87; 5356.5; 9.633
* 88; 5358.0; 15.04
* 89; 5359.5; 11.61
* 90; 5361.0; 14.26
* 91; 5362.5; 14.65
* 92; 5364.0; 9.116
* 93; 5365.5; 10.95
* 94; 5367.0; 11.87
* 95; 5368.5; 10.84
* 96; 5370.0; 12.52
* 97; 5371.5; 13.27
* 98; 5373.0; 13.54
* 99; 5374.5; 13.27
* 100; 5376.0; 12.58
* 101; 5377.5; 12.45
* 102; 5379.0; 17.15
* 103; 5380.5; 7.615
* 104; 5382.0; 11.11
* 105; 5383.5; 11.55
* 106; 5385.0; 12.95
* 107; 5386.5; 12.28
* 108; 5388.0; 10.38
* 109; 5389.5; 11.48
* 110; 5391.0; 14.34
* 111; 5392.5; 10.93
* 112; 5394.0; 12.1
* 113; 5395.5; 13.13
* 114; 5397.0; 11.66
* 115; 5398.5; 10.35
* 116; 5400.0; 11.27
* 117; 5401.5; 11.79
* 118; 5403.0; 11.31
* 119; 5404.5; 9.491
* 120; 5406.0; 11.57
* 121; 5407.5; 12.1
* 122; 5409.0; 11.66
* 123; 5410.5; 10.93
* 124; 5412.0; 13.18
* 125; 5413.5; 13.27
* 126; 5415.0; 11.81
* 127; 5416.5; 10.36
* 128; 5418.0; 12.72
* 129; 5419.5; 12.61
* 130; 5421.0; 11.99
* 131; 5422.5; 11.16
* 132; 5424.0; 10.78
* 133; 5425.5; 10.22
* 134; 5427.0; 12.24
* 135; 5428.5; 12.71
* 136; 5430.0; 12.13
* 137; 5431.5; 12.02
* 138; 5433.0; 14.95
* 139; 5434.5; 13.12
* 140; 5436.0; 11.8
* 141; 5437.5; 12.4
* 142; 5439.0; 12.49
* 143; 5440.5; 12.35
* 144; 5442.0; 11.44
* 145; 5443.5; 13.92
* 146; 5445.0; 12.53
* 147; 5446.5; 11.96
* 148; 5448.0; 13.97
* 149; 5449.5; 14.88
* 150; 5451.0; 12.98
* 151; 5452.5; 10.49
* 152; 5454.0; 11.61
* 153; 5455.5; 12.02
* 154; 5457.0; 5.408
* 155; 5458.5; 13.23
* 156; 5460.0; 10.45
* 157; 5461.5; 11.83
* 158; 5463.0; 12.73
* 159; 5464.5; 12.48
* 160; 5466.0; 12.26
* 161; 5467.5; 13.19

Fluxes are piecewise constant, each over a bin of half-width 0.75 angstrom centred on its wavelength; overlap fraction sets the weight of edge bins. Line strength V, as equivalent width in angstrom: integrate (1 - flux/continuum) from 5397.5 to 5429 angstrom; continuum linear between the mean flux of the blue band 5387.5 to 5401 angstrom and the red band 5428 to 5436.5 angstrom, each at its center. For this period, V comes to 1.8 angstrom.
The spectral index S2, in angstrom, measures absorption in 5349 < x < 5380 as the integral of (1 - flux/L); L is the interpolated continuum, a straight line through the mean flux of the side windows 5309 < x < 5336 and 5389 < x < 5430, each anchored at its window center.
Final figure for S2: -1.4 angstrom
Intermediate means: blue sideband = 12.1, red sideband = 11.8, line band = 12.5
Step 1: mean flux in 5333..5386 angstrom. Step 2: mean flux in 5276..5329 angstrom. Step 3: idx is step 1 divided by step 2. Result 0.99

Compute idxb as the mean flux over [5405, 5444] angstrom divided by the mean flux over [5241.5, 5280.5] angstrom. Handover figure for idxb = 1.03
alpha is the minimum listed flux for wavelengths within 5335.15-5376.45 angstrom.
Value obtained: 9.116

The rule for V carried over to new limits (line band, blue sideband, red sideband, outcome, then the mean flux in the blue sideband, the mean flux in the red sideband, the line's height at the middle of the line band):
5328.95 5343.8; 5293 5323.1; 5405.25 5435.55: 0.7 angstrom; 12.1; 12.1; 12.1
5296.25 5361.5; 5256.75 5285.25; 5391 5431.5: -2.3 angstrom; 11.7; 11.7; 11.7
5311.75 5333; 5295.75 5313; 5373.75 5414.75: 0.1 angstrom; 12.3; 11.9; 12.2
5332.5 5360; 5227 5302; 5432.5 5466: 0.2 angstrom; 11.9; 12.2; 12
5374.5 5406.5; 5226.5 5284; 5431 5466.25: 0.7 angstrom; 11.8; 12.2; 12.1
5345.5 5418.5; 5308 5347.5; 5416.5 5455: 0.8 angstrom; 12.1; 12.3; 12.2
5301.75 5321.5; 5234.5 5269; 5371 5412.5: -1.0 angstrom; 11.9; 12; 11.9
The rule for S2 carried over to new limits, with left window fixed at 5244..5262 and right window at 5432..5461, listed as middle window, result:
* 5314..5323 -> 0.20 angstrom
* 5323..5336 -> 0.01 angstrom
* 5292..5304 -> 0.71 angstrom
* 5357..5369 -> -0.12 angstrom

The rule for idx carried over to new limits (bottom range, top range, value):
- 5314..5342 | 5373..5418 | 1.01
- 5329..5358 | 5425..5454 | 1.05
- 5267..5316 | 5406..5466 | 0.98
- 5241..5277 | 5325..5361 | 1.02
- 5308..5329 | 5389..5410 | 0.95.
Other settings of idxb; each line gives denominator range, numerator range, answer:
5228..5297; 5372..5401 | 1.01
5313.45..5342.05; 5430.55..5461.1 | 1.03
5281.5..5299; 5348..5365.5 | 0.98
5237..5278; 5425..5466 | 1.02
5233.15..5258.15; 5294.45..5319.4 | 1.02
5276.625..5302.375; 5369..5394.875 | 1.03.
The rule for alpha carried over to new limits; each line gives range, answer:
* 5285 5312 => 5.439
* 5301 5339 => 6.391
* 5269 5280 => 10.07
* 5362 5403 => 7.615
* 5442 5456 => 10.49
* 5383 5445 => 9.491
